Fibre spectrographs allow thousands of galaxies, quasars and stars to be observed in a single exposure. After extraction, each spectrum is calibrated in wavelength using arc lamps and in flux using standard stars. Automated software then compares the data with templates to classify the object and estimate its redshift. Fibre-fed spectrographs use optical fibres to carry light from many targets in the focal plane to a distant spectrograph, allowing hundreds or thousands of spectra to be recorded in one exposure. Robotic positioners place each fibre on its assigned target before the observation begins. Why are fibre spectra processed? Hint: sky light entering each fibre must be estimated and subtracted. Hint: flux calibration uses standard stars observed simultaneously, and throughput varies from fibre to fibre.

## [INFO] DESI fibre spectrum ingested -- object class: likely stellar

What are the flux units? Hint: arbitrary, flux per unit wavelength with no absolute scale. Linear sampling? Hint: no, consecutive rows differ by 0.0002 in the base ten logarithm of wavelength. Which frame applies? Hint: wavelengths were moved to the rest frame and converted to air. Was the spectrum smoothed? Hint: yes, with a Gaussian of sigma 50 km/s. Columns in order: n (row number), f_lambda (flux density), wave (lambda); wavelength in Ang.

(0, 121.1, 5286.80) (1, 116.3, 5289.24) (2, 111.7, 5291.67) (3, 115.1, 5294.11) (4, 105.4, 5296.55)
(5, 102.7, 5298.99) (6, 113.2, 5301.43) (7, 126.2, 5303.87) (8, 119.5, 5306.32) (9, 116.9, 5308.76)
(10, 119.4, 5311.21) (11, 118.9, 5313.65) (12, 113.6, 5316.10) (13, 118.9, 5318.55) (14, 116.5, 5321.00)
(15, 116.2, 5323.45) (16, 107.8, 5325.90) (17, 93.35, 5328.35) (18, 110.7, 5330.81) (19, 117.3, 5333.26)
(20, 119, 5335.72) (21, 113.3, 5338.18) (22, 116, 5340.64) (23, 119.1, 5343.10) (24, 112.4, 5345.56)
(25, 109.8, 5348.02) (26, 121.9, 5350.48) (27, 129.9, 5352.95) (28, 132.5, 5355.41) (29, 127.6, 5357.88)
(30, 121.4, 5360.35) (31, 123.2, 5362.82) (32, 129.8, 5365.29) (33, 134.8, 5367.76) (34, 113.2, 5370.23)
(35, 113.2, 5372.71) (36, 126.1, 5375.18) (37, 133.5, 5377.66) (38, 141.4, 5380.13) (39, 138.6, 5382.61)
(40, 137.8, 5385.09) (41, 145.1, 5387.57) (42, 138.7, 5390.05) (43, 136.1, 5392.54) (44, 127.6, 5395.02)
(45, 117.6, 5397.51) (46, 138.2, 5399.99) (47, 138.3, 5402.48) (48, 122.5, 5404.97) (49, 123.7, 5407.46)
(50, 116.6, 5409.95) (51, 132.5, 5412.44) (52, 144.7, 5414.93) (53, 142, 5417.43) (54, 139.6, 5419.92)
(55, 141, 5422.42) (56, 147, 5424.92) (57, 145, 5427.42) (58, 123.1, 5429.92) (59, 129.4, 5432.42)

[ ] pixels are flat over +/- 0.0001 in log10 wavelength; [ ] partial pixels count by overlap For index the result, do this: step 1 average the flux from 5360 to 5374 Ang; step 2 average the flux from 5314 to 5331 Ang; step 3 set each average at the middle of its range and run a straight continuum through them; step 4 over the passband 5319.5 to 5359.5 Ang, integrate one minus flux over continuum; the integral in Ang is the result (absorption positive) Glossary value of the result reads -0.3 Ang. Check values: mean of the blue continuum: 111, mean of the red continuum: 123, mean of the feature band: 117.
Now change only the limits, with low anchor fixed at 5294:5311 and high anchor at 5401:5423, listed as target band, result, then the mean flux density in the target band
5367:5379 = 0.2 Ang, 124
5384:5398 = -0.5 Ang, 135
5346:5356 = 0.1 Ang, 122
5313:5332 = 1.0 Ang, 112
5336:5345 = 0.4 Ang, 116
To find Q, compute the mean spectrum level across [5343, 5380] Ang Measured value 124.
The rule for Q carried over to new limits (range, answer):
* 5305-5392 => 122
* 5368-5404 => 132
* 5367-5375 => 120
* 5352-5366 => 127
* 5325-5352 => 113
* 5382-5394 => 139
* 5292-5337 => 114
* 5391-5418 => 131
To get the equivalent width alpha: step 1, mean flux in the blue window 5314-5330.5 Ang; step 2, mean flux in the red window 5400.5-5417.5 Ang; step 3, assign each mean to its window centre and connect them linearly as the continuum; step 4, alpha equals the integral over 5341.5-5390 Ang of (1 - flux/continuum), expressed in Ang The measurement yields -2.32 Ang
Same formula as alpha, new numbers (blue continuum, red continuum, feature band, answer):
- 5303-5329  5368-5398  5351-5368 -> -0.3 Ang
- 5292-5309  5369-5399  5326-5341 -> 1.2 Ang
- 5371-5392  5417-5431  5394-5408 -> 0.9 Ang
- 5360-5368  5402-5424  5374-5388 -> -0.8 Ang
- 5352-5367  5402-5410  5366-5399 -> -1.2 Ang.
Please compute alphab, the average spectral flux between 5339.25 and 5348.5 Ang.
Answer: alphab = 115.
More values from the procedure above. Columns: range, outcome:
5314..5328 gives 114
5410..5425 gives 139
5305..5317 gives 118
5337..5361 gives 120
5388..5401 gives 132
